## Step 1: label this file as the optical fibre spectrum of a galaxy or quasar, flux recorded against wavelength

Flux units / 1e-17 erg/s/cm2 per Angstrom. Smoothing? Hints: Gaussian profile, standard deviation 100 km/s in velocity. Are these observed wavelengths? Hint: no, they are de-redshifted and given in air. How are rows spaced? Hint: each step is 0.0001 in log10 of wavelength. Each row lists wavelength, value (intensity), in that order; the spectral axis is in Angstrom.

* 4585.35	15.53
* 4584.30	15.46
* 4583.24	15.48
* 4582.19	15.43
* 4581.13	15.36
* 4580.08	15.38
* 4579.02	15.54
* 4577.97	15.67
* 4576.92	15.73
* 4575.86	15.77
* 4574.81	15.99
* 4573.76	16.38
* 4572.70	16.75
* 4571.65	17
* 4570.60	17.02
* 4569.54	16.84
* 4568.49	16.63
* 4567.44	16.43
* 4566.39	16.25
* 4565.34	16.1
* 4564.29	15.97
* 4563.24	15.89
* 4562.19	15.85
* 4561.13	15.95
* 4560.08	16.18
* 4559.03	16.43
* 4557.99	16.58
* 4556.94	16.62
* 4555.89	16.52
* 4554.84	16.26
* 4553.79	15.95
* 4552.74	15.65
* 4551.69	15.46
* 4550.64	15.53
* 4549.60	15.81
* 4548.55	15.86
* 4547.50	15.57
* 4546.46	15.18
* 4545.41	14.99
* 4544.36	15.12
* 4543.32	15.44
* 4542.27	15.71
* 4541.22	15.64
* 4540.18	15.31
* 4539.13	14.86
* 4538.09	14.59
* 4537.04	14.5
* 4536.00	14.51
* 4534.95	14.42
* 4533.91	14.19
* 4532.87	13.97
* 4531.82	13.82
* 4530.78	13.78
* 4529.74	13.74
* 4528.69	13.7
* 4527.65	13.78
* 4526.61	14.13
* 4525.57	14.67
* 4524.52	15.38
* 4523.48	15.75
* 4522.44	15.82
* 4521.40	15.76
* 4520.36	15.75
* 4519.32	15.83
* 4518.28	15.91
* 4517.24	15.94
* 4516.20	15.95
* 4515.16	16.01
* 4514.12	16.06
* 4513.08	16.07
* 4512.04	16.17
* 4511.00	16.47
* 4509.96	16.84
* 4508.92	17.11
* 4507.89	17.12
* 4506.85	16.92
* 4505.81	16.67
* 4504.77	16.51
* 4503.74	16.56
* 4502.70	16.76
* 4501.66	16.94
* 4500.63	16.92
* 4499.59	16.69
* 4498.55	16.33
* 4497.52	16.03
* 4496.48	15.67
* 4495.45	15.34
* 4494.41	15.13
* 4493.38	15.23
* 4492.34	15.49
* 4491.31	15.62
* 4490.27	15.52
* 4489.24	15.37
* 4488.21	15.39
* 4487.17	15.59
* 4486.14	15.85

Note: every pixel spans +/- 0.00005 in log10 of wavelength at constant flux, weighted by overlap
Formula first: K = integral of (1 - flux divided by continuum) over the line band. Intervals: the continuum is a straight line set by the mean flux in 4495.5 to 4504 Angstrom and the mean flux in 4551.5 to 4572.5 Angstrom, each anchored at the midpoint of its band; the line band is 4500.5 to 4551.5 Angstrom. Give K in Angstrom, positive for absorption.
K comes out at 2.72 Angstrom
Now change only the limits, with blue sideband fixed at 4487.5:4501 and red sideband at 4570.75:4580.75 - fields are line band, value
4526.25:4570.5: 1.5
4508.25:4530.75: 0.4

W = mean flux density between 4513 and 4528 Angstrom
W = 15.5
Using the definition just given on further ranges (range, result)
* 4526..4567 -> 15.3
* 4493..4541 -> 15.6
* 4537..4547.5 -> 15.2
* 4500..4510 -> 16.8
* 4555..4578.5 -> 16.3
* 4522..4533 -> 14.4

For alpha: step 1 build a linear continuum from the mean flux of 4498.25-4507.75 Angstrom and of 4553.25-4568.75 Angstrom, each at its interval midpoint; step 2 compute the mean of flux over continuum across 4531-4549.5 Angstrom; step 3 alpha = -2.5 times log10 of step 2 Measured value 0.10 mag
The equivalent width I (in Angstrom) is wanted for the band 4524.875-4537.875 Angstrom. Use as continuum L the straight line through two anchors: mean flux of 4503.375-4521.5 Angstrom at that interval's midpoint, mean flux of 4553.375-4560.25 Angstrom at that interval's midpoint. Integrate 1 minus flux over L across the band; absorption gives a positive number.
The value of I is 1.8 Angstrom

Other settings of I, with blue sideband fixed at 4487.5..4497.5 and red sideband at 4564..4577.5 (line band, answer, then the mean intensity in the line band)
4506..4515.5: -0.54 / 16.5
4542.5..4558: 0.38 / 15.7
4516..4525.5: 0.03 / 15.7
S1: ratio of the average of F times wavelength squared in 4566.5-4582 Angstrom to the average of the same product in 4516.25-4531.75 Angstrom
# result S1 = 1.10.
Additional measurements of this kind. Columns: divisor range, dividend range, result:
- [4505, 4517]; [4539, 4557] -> 0.96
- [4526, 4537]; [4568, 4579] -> 1.19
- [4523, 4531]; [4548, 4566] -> 1.13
